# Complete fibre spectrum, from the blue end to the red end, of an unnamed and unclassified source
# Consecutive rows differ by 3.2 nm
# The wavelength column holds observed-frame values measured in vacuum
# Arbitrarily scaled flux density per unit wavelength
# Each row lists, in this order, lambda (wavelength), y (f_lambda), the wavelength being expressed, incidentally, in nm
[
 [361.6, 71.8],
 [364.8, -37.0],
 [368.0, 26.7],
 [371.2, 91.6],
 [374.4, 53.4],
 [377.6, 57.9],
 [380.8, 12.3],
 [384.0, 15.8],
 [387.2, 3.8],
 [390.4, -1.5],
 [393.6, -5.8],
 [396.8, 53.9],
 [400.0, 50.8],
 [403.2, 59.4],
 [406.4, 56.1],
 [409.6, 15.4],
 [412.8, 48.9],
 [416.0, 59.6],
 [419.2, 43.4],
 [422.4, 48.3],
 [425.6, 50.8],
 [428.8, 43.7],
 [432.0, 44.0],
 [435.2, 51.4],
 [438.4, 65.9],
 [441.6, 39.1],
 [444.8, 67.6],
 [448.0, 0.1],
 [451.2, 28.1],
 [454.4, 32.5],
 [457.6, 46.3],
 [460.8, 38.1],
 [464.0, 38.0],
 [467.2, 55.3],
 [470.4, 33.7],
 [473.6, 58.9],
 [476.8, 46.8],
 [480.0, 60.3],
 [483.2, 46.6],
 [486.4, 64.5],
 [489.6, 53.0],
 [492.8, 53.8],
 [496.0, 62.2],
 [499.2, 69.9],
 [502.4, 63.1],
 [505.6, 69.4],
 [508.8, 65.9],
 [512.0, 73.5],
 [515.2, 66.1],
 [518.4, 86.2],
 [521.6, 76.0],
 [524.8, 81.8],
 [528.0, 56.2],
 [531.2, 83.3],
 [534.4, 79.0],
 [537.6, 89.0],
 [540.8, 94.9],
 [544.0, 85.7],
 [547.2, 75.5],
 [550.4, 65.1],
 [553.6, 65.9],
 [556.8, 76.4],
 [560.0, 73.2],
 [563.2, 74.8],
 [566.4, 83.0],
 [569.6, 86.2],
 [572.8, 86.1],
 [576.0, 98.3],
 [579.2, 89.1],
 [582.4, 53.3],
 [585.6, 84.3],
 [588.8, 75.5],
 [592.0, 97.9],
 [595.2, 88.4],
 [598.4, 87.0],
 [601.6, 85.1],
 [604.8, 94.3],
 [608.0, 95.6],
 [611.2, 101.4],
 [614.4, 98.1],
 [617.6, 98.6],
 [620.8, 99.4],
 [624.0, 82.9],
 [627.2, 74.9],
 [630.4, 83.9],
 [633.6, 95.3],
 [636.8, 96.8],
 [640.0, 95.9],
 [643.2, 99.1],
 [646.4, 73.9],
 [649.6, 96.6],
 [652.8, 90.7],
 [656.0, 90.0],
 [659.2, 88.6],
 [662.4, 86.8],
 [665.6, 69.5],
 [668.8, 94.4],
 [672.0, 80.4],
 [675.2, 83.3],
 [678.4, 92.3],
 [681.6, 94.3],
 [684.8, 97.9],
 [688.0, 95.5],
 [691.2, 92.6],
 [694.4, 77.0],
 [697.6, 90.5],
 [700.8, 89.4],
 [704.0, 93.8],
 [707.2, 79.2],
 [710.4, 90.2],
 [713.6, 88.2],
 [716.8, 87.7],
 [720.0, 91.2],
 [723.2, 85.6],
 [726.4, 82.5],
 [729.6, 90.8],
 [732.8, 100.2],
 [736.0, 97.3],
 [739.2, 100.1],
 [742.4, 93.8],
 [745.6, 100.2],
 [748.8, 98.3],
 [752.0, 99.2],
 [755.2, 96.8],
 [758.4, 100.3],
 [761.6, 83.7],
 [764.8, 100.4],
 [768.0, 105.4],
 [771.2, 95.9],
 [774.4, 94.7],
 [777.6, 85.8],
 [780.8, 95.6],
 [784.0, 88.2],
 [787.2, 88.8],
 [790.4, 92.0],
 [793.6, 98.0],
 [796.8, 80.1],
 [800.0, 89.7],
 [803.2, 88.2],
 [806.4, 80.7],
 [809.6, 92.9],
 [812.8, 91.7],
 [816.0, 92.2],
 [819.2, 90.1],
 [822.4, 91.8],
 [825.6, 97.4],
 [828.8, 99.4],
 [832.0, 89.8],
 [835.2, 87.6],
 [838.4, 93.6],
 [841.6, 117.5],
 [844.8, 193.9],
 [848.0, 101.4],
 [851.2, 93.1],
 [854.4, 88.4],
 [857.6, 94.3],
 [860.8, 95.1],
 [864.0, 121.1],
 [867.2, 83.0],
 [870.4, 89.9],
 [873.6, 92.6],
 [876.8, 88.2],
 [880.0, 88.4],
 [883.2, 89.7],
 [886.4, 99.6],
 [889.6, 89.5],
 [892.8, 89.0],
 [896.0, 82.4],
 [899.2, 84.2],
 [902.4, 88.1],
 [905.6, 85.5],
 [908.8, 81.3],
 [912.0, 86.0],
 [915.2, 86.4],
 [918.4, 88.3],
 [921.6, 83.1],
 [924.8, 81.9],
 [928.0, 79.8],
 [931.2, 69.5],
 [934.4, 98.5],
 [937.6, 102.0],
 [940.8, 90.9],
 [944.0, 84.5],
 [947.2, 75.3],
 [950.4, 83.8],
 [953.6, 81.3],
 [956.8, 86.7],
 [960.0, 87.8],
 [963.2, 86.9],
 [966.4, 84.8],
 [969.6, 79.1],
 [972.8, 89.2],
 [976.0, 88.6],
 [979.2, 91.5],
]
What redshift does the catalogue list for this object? 0.28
